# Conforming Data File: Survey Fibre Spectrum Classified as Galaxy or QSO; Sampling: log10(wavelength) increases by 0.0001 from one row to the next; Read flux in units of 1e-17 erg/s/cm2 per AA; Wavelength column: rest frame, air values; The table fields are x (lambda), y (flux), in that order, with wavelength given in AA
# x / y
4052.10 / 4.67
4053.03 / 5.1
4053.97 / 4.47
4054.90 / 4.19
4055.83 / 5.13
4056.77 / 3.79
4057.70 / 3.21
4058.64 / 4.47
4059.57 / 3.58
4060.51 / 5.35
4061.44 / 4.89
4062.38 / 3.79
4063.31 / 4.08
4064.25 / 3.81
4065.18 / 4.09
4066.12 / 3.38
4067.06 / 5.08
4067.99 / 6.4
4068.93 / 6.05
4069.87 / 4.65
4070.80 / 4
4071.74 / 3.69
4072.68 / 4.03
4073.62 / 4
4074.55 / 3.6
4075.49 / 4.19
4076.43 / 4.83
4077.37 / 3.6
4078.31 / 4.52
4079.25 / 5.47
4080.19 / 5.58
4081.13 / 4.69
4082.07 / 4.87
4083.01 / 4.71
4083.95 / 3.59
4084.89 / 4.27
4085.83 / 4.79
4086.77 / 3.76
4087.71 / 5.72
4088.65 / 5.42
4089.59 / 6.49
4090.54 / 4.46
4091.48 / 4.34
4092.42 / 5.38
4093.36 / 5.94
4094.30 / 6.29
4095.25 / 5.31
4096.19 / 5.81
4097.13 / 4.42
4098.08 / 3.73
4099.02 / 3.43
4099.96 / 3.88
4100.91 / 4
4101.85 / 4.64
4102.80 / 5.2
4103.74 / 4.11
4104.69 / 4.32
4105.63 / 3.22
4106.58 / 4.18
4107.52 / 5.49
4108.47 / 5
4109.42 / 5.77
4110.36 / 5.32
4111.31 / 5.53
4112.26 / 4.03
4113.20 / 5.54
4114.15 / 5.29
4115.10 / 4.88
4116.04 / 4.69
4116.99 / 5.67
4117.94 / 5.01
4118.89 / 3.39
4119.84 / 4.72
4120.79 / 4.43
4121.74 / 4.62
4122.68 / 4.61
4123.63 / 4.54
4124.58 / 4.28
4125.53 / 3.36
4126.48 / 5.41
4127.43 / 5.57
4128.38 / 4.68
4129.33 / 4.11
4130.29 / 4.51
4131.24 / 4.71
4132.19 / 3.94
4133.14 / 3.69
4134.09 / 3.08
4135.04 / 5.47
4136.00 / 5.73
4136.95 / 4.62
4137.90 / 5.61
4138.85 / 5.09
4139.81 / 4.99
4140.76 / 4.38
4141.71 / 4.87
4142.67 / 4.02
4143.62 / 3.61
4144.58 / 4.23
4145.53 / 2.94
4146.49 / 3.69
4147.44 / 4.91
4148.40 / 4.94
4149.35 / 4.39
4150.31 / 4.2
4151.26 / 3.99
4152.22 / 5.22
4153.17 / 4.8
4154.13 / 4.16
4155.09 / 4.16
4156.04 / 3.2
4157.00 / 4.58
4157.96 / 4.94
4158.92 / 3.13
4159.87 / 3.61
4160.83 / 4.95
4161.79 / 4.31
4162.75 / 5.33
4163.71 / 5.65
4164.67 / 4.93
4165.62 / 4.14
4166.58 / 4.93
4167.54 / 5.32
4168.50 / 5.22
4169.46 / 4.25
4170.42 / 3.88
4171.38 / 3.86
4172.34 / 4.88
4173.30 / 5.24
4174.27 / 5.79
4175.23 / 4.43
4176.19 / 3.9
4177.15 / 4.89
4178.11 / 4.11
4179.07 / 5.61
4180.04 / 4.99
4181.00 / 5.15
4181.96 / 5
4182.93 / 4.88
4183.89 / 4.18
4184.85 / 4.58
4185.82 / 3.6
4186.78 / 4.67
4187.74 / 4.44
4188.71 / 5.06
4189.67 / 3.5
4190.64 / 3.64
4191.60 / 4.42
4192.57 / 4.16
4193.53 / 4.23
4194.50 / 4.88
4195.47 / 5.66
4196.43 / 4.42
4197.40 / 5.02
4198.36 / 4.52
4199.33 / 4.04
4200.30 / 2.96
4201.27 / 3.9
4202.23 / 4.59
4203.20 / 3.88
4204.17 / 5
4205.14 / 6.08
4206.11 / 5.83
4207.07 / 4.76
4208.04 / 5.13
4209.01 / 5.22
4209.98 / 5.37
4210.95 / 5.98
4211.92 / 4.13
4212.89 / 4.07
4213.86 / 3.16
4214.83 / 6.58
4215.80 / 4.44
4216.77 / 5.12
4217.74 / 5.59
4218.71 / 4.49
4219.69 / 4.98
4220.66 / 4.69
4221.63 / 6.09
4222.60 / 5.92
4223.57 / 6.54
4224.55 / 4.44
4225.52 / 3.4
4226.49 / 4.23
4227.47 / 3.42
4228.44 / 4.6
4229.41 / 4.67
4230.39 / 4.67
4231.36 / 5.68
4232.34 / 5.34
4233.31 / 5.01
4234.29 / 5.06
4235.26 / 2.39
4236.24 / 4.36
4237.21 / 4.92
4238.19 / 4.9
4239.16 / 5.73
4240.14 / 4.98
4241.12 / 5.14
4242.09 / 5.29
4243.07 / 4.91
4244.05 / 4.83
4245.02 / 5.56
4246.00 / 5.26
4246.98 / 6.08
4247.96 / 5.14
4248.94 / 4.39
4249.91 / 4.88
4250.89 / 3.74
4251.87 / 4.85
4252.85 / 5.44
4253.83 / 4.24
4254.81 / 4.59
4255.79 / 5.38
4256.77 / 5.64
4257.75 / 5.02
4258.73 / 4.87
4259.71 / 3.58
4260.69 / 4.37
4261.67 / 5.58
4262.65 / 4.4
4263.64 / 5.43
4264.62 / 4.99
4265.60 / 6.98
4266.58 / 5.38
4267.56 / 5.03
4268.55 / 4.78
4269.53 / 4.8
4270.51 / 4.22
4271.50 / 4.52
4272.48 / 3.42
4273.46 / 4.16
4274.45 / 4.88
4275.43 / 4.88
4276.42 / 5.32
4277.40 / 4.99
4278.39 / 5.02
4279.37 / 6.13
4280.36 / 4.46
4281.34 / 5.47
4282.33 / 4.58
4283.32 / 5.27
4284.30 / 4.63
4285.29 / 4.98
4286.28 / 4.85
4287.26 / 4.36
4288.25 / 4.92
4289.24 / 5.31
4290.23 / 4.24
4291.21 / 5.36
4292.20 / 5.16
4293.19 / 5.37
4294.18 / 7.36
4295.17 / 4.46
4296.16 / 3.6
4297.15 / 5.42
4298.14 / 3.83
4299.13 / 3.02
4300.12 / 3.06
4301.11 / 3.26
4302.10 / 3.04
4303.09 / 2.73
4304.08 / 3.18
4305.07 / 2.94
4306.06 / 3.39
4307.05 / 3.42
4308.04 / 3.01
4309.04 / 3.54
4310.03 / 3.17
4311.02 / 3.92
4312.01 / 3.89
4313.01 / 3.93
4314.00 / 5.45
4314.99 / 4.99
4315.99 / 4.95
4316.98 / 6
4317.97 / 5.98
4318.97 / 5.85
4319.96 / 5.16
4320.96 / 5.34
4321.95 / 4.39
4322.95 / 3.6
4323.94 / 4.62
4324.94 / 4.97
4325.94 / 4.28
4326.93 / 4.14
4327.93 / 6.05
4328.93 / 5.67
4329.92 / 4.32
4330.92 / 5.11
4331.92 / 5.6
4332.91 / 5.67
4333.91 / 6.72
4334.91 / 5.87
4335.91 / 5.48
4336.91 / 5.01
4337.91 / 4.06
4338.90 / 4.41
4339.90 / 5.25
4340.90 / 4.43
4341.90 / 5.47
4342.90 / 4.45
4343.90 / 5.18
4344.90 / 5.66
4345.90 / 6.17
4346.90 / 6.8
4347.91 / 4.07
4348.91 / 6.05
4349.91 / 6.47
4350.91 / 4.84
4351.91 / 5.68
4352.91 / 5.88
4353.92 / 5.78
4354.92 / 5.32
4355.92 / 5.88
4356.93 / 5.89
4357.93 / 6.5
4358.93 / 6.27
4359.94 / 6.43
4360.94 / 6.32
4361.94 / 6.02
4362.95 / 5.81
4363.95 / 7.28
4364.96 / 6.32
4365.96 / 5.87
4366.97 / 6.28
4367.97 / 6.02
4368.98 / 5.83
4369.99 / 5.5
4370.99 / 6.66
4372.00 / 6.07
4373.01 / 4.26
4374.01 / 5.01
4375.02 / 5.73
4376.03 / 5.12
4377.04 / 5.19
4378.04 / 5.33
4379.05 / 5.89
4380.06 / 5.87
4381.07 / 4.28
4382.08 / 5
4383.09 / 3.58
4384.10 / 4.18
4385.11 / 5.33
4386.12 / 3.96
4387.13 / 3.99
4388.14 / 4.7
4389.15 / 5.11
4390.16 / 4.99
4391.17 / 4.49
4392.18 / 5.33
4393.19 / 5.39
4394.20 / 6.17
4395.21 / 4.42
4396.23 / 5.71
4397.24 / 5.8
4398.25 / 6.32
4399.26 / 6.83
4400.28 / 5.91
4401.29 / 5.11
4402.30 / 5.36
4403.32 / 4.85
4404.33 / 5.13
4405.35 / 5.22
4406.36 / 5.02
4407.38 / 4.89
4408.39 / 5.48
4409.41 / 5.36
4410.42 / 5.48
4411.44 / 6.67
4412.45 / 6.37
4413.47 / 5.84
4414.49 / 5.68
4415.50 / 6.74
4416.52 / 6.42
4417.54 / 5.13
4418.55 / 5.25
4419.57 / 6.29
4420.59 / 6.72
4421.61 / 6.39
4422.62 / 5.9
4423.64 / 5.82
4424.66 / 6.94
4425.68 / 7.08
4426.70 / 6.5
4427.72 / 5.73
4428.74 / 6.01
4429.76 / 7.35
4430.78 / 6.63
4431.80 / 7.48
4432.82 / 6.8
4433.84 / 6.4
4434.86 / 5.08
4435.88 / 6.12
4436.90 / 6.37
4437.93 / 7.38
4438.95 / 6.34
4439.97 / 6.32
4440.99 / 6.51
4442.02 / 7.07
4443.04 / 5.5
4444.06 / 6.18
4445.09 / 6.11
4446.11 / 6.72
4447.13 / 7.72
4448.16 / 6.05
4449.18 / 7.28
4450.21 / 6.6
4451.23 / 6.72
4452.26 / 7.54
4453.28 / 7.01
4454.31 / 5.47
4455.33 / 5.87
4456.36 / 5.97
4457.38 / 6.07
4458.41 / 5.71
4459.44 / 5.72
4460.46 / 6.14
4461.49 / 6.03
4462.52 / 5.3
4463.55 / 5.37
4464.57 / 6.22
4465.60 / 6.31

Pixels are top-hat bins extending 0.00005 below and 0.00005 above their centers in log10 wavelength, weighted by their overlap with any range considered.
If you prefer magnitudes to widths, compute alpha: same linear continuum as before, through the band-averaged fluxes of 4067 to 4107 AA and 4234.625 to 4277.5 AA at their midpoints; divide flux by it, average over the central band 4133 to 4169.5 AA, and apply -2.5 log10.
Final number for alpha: 0.06 mag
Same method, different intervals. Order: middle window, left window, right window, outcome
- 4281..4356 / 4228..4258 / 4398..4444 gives 0.13 mag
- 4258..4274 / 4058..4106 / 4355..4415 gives 0.08 mag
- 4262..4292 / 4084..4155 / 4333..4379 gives 0.08 mag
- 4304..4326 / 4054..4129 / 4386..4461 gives 0.26 mag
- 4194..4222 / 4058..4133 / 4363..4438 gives 0.04 mag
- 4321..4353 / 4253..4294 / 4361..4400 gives 0.01 mag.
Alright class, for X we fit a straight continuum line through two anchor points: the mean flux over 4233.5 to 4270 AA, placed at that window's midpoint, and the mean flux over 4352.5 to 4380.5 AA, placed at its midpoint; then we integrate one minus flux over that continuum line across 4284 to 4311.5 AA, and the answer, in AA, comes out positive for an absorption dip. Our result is 6.1 AA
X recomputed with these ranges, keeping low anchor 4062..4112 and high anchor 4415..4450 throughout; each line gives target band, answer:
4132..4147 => 1.7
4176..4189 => 1.2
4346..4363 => 0.4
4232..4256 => 2.5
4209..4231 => 2.0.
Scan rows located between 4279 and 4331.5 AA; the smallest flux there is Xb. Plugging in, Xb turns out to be 2.73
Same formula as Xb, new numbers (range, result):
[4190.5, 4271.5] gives 2.39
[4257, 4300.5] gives 3.02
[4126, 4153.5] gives 2.94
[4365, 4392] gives 3.58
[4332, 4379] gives 4.06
